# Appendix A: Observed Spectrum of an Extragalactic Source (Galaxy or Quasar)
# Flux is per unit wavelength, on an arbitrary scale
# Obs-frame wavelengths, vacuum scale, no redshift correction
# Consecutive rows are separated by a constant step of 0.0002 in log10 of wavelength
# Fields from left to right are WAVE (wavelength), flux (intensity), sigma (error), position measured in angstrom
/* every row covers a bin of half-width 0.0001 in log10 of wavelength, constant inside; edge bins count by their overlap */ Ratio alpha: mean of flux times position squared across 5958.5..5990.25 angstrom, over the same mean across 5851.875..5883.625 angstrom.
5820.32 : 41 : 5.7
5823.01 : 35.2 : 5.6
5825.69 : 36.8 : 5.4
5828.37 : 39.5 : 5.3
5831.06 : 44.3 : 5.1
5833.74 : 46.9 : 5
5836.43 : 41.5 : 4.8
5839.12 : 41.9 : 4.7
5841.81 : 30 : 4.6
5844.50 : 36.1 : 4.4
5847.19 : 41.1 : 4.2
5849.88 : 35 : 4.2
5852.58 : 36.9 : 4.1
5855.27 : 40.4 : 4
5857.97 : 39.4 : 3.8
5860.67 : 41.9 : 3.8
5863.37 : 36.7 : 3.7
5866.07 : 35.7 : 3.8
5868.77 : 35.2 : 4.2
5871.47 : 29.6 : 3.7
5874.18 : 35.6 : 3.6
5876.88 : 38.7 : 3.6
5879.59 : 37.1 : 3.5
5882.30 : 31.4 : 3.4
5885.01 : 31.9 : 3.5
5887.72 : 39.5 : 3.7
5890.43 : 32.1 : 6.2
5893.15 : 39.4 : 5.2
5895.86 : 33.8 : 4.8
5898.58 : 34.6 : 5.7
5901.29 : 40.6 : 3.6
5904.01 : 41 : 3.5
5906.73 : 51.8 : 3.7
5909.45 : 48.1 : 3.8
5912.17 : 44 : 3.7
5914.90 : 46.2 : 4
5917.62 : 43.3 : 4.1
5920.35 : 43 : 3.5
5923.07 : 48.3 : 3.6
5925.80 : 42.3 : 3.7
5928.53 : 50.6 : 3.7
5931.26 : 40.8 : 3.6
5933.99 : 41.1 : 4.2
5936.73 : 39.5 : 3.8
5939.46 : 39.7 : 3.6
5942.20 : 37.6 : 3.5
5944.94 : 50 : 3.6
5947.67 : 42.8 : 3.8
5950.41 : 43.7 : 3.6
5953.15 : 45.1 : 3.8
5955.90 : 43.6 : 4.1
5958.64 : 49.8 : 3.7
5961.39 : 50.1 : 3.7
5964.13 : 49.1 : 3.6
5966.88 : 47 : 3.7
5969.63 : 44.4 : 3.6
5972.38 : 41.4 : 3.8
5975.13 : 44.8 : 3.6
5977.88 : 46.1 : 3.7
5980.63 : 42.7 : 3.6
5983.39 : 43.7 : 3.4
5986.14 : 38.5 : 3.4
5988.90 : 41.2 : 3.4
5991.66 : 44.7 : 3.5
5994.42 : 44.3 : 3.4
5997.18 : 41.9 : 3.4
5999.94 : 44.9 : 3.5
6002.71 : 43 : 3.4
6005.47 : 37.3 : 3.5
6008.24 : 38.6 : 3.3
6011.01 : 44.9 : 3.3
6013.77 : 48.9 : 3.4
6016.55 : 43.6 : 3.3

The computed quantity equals 1.27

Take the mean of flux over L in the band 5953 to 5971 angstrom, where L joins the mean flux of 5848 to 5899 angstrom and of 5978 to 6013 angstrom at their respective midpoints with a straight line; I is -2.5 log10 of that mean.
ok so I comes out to -0.16 mag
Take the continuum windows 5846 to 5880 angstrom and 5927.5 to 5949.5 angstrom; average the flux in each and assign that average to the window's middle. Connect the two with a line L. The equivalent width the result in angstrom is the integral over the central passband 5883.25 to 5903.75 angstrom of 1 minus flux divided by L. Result 1.7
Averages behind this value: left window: 37.2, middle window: 36.2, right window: 42.7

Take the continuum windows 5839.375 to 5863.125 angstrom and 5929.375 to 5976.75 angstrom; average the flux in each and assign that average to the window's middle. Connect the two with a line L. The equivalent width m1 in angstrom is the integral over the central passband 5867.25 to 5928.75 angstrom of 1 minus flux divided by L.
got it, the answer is 1.7 angstrom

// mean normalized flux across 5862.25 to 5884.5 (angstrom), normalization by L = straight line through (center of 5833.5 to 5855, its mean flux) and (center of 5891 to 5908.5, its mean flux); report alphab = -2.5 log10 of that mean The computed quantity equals 0.13 mag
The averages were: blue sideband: 38.3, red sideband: 40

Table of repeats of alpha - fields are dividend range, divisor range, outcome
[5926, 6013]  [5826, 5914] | 1.17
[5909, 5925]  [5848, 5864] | 1.20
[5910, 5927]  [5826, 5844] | 1.14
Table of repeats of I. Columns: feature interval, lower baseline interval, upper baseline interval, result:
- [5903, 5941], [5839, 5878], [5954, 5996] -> -0.081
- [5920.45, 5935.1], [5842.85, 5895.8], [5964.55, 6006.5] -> -0.122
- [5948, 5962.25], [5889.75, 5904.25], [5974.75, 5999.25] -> -0.129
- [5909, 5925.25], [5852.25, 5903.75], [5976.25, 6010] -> -0.176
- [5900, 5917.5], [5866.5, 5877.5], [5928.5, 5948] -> -0.163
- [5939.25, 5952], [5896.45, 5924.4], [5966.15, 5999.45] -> 0.013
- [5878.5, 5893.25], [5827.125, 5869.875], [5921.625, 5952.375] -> 0.172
